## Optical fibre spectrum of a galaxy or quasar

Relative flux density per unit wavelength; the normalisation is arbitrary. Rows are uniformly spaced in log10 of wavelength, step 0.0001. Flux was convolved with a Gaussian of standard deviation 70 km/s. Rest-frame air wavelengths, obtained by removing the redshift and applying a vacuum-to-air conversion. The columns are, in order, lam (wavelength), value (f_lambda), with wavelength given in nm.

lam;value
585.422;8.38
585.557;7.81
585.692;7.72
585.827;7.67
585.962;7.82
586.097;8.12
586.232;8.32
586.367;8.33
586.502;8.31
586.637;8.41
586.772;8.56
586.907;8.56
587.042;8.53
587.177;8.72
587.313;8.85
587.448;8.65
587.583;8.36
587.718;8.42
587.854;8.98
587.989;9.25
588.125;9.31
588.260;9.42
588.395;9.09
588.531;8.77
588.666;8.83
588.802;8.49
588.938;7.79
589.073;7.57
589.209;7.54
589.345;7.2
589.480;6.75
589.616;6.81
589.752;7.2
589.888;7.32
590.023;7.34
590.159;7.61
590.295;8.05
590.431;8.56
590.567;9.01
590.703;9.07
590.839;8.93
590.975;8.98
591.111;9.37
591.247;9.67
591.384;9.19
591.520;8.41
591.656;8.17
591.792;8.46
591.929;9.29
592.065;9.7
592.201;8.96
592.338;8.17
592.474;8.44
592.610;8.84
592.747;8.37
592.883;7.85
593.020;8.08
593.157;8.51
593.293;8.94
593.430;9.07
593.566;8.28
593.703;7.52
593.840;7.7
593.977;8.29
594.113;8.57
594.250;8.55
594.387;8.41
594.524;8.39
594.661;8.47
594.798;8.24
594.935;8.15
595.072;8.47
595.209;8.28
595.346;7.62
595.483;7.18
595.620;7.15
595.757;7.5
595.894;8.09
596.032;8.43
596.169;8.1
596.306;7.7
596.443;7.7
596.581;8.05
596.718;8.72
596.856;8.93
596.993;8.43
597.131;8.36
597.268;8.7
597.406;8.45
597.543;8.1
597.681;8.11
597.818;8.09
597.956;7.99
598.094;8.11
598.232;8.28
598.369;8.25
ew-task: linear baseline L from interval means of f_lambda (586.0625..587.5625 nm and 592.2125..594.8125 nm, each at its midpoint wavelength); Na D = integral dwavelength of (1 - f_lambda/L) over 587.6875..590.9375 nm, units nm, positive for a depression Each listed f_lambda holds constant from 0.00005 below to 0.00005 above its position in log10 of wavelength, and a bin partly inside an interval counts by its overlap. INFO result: 0.08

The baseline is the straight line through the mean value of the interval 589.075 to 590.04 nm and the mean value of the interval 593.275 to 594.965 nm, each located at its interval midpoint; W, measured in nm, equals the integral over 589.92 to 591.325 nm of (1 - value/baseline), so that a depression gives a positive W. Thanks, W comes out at -0.22 nm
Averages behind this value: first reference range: 7.19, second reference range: 8.34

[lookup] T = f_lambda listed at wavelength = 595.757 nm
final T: 7.5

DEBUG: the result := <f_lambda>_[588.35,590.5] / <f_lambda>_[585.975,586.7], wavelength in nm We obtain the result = 0.94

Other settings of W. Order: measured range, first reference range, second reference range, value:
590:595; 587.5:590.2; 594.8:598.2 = -0.267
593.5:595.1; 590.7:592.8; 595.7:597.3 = 0.051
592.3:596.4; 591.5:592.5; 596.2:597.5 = 0.173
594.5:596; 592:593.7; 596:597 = 0.071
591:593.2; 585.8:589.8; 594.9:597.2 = -0.149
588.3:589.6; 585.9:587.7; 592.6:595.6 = 0.060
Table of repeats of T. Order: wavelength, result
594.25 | 8.55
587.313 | 8.85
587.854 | 8.98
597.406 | 8.45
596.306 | 7.7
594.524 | 8.39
